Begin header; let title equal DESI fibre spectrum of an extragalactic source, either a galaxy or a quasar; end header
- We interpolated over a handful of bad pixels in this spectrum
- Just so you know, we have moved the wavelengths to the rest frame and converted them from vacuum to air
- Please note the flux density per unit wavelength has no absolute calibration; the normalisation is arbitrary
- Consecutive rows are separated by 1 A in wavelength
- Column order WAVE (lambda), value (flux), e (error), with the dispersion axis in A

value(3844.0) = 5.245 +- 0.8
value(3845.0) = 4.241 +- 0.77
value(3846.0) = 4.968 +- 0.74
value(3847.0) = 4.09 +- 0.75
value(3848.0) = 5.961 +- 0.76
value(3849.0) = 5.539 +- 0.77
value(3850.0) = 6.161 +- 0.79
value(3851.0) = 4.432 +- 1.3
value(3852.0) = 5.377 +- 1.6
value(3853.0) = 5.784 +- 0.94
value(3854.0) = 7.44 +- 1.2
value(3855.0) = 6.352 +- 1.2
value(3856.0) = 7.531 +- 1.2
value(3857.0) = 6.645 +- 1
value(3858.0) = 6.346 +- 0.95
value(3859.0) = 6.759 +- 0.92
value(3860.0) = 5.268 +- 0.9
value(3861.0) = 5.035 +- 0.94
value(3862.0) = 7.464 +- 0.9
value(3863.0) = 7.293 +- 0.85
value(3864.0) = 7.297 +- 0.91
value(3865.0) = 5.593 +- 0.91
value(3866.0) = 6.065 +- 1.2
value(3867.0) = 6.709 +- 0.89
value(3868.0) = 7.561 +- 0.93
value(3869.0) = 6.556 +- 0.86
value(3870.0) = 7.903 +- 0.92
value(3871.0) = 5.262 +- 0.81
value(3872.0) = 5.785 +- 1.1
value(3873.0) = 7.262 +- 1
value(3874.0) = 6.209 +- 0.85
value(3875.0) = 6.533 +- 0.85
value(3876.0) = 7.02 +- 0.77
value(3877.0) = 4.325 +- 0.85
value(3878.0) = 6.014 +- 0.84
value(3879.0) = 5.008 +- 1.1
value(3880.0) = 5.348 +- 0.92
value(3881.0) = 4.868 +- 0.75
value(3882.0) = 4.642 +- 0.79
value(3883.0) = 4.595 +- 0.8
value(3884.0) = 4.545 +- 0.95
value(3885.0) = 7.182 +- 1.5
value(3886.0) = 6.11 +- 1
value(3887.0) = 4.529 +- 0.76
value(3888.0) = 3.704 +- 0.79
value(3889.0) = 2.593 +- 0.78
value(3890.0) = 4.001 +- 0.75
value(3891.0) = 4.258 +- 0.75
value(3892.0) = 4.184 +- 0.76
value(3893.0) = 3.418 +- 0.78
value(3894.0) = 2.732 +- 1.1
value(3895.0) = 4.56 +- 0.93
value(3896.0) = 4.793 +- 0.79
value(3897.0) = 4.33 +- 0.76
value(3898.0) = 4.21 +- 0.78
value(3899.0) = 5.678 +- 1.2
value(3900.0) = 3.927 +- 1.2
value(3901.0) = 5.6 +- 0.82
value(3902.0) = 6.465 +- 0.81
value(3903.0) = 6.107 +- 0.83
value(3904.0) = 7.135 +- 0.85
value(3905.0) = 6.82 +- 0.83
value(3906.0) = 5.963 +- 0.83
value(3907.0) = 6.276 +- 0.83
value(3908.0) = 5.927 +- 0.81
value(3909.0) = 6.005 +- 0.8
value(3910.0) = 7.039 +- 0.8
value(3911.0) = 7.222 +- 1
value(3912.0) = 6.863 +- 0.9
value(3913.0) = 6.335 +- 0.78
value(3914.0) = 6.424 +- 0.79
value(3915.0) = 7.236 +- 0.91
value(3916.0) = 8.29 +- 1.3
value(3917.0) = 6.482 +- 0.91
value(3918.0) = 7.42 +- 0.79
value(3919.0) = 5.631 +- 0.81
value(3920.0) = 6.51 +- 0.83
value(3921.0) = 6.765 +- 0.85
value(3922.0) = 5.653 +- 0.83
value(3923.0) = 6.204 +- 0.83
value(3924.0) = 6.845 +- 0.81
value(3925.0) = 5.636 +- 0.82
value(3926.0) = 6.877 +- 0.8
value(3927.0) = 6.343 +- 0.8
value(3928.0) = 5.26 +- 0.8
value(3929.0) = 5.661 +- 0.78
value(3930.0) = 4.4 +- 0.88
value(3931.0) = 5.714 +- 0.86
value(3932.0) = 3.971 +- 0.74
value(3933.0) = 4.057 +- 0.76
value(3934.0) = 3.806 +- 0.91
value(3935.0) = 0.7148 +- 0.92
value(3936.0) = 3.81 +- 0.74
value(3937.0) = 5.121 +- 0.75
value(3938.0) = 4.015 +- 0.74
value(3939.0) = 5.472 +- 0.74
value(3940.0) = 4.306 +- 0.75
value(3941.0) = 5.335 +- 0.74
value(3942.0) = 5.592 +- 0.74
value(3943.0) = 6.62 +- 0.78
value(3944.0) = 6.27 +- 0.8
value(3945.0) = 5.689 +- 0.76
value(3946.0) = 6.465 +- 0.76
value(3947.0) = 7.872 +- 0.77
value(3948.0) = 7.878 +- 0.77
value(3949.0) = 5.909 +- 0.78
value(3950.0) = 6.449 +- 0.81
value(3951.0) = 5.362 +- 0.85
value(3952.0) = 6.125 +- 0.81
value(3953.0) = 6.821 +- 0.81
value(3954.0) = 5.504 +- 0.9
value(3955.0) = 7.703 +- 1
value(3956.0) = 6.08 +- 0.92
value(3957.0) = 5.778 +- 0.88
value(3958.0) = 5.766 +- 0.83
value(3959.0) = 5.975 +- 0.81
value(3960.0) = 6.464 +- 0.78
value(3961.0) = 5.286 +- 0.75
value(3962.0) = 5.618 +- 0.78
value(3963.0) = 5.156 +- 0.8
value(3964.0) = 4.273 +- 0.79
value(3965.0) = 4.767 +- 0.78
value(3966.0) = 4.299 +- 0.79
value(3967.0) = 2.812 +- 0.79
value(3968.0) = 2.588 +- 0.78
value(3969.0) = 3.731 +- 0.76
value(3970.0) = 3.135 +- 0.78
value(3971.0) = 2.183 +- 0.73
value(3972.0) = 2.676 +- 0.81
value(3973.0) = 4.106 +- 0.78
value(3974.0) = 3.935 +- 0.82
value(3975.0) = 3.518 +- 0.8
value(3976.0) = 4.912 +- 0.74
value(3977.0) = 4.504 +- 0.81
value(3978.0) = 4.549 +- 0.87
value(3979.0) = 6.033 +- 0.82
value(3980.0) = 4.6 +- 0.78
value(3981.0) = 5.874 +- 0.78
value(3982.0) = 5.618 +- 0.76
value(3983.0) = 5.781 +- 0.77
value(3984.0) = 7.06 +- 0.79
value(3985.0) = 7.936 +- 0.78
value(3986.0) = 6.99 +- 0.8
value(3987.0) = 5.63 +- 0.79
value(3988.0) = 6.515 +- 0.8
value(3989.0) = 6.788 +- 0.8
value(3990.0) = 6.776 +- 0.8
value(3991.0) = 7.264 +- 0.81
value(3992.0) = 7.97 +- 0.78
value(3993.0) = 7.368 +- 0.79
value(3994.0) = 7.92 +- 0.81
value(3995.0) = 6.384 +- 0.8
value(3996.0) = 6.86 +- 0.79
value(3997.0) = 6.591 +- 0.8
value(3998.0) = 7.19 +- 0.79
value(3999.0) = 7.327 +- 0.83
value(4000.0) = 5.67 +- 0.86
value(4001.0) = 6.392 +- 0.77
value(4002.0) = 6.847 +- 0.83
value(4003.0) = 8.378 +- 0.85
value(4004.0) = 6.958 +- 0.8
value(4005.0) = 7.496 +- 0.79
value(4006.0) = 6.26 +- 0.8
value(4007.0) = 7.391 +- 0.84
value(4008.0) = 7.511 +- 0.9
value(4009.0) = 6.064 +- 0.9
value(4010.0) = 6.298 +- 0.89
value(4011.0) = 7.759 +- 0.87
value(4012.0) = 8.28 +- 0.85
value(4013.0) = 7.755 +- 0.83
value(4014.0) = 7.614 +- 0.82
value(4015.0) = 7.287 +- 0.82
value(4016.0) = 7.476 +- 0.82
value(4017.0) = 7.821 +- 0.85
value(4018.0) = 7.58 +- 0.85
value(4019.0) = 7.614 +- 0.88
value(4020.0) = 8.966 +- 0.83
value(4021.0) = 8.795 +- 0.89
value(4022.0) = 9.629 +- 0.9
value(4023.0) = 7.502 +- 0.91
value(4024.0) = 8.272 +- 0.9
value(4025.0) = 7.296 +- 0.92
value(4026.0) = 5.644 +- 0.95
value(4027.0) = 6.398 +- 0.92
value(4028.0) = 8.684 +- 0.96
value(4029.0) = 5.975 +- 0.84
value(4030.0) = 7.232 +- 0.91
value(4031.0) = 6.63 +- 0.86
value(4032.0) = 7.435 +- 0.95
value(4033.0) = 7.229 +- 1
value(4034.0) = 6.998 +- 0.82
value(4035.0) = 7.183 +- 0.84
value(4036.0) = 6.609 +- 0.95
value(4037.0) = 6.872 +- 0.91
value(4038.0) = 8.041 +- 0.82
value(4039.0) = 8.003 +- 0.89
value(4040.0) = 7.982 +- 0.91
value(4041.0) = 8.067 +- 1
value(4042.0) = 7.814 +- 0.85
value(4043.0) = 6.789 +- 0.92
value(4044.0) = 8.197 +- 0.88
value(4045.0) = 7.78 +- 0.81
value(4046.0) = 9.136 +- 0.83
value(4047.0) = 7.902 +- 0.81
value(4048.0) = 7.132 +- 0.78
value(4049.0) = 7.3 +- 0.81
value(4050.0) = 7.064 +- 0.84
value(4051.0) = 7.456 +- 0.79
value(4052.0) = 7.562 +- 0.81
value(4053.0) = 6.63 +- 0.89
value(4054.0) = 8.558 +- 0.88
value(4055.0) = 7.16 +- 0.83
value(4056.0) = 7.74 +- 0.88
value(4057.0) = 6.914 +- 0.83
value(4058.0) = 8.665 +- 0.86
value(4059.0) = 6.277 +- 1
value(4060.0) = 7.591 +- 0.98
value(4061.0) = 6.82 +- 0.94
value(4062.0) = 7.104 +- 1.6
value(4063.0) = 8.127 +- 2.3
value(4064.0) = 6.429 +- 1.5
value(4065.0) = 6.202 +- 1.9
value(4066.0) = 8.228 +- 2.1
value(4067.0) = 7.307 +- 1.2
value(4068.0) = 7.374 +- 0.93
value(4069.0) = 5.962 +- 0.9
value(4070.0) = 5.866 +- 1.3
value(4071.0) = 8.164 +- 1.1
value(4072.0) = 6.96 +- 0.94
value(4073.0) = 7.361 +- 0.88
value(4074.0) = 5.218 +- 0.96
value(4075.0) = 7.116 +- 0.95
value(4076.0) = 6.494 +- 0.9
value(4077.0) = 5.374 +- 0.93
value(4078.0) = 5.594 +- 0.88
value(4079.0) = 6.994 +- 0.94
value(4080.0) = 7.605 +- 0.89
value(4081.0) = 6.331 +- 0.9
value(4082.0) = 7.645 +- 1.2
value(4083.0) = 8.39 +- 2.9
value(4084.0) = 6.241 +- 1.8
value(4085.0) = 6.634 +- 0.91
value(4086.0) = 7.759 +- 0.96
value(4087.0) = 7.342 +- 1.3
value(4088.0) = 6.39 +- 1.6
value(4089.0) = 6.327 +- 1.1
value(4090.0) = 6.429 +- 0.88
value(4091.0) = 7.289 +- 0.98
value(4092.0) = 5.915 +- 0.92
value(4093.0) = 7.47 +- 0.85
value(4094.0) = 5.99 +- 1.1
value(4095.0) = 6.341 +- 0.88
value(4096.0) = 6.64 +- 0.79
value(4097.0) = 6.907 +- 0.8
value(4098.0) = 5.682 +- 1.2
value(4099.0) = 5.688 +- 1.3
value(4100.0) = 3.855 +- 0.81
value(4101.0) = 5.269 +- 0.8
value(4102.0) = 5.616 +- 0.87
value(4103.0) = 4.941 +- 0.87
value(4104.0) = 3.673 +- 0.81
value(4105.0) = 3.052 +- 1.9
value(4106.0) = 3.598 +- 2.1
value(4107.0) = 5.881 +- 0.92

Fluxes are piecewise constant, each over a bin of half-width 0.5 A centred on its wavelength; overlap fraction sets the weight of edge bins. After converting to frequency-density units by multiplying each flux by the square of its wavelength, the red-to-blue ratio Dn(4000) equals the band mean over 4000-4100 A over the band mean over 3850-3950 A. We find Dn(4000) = 1.35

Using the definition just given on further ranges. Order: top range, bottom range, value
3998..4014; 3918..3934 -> 1.30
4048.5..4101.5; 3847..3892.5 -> 1.31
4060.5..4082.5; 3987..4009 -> 1.01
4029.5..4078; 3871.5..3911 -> 1.48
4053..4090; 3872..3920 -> 1.37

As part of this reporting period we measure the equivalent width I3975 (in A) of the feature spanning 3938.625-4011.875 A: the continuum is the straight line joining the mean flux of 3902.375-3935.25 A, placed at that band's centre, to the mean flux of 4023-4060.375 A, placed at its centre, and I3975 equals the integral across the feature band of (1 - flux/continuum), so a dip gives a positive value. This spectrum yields 8.32 A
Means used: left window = 6.03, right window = 7.41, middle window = 5.92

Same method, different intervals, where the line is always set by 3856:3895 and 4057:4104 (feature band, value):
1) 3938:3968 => 1.4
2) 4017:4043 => -4.7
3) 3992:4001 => -1.1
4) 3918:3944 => 2.7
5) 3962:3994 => 4.9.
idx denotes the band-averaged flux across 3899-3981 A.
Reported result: 5.49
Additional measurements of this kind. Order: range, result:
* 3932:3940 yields 3.89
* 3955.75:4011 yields 5.8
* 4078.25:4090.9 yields 6.99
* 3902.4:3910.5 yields 6.41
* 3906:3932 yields 6.31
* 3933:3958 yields 5.58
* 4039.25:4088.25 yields 7.21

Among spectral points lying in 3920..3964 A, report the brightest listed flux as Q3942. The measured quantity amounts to 7.878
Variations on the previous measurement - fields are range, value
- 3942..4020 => 8.966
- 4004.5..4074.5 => 9.629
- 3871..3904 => 7.262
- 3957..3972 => 6.464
